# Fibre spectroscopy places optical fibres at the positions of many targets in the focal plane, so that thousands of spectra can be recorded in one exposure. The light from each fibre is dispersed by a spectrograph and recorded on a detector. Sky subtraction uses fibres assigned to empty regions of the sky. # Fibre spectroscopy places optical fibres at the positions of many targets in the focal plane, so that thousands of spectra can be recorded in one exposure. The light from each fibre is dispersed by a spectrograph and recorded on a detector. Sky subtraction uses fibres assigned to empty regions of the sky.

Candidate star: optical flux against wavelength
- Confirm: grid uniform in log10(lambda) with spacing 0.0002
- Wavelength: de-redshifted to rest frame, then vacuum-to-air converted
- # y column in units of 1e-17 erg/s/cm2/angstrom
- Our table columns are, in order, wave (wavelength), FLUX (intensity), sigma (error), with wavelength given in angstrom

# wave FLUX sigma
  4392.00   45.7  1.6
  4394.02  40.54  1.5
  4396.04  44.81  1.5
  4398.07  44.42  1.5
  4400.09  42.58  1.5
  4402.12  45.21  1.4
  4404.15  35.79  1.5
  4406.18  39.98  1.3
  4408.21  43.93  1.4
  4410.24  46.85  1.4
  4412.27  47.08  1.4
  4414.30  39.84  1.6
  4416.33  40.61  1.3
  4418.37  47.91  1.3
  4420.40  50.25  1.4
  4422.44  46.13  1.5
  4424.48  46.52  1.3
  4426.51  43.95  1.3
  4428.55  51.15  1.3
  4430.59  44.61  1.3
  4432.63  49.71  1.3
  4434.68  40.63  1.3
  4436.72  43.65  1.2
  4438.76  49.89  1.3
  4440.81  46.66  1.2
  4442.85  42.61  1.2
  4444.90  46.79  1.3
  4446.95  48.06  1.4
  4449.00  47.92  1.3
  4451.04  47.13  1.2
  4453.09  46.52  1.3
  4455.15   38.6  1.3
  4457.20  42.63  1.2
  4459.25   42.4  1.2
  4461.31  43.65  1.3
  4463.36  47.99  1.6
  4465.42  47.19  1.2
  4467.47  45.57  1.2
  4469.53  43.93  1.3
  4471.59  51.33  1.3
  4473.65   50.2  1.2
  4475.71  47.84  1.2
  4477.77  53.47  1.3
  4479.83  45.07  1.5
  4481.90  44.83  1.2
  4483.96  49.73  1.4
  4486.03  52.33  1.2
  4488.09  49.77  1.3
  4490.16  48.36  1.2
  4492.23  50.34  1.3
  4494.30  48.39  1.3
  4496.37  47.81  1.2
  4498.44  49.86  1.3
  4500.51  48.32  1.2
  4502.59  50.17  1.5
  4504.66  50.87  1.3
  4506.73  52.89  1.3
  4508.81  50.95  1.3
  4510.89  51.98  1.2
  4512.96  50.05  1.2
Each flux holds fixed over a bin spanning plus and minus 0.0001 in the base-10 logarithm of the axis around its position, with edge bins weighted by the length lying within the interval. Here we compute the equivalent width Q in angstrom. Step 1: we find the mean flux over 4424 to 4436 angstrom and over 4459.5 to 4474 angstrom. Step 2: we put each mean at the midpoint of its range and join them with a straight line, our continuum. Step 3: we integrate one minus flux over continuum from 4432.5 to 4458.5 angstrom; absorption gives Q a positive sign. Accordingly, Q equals 0.6 angstrom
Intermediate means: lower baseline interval 46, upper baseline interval 46.7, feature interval 45.3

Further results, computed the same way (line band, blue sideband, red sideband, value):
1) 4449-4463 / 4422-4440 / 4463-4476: 0.9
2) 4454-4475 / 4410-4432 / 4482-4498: 1.2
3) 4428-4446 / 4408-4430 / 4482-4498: 0.3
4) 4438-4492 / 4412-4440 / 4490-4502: 0.6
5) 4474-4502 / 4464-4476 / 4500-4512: 0.2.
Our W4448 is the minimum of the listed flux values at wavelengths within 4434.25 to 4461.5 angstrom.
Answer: 38.6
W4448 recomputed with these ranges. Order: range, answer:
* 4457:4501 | 42.4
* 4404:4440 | 35.79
